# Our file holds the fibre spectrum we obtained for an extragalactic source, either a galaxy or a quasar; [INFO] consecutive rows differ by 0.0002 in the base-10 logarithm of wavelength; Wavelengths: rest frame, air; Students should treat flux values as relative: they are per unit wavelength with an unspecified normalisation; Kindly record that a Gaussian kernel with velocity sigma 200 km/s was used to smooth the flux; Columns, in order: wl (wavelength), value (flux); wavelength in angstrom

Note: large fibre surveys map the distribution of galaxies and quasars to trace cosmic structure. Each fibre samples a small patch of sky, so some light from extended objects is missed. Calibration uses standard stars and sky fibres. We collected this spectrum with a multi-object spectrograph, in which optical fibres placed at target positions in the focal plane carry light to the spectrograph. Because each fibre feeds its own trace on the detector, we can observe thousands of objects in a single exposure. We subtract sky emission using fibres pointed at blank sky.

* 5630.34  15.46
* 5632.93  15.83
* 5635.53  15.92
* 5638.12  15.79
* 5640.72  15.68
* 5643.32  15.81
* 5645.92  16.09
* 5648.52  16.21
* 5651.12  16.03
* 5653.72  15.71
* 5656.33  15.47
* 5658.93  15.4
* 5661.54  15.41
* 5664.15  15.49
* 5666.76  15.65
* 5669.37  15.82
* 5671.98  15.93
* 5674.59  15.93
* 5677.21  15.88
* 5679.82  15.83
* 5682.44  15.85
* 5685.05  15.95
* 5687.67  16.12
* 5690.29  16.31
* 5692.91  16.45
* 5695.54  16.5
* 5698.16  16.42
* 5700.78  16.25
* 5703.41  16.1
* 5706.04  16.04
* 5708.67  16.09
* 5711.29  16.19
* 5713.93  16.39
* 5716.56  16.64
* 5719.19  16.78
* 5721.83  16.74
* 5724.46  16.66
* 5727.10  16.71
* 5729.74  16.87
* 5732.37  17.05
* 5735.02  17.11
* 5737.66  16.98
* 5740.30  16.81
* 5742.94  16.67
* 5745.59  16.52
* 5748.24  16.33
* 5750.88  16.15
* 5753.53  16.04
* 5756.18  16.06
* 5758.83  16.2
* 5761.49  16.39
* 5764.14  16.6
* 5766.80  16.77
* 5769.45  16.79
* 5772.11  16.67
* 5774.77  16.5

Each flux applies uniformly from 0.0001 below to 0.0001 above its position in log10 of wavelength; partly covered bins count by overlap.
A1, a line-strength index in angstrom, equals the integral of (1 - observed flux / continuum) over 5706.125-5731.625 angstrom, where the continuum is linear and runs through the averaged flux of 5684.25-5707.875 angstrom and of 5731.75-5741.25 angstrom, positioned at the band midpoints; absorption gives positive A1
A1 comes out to 0.2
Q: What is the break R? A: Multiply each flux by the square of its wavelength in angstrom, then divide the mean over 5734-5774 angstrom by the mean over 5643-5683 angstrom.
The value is 1.08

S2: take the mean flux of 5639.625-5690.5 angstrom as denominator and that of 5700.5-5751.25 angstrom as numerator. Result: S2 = 1.05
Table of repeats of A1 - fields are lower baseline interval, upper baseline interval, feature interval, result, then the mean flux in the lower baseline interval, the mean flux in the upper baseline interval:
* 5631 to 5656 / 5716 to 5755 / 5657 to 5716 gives 0.9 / 15.9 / 16.7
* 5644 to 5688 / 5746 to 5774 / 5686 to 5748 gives -1.5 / 15.8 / 16.4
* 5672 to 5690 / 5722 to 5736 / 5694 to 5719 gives 0.2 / 16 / 16.9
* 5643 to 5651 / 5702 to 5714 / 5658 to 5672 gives 0.4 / 16.1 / 16.1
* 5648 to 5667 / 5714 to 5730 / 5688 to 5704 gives -0.1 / 15.6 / 16.7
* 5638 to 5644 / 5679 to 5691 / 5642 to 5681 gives 0.2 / 15.7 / 16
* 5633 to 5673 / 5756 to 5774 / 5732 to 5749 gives -0.4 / 15.8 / 16.5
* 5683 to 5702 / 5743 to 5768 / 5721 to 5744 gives -0.7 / 16.3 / 16.3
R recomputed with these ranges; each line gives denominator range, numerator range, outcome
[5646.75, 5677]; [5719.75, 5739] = 1.10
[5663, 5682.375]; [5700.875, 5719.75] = 1.05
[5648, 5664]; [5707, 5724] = 1.07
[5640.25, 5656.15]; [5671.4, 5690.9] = 1.02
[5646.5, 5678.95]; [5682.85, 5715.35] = 1.04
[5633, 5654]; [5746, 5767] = 1.07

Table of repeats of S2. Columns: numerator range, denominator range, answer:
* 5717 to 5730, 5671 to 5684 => 1.05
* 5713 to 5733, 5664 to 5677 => 1.06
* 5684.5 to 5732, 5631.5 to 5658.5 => 1.04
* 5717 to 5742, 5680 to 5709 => 1.04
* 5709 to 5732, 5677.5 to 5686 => 1.05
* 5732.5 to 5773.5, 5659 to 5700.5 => 1.04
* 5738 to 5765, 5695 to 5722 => 1.00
